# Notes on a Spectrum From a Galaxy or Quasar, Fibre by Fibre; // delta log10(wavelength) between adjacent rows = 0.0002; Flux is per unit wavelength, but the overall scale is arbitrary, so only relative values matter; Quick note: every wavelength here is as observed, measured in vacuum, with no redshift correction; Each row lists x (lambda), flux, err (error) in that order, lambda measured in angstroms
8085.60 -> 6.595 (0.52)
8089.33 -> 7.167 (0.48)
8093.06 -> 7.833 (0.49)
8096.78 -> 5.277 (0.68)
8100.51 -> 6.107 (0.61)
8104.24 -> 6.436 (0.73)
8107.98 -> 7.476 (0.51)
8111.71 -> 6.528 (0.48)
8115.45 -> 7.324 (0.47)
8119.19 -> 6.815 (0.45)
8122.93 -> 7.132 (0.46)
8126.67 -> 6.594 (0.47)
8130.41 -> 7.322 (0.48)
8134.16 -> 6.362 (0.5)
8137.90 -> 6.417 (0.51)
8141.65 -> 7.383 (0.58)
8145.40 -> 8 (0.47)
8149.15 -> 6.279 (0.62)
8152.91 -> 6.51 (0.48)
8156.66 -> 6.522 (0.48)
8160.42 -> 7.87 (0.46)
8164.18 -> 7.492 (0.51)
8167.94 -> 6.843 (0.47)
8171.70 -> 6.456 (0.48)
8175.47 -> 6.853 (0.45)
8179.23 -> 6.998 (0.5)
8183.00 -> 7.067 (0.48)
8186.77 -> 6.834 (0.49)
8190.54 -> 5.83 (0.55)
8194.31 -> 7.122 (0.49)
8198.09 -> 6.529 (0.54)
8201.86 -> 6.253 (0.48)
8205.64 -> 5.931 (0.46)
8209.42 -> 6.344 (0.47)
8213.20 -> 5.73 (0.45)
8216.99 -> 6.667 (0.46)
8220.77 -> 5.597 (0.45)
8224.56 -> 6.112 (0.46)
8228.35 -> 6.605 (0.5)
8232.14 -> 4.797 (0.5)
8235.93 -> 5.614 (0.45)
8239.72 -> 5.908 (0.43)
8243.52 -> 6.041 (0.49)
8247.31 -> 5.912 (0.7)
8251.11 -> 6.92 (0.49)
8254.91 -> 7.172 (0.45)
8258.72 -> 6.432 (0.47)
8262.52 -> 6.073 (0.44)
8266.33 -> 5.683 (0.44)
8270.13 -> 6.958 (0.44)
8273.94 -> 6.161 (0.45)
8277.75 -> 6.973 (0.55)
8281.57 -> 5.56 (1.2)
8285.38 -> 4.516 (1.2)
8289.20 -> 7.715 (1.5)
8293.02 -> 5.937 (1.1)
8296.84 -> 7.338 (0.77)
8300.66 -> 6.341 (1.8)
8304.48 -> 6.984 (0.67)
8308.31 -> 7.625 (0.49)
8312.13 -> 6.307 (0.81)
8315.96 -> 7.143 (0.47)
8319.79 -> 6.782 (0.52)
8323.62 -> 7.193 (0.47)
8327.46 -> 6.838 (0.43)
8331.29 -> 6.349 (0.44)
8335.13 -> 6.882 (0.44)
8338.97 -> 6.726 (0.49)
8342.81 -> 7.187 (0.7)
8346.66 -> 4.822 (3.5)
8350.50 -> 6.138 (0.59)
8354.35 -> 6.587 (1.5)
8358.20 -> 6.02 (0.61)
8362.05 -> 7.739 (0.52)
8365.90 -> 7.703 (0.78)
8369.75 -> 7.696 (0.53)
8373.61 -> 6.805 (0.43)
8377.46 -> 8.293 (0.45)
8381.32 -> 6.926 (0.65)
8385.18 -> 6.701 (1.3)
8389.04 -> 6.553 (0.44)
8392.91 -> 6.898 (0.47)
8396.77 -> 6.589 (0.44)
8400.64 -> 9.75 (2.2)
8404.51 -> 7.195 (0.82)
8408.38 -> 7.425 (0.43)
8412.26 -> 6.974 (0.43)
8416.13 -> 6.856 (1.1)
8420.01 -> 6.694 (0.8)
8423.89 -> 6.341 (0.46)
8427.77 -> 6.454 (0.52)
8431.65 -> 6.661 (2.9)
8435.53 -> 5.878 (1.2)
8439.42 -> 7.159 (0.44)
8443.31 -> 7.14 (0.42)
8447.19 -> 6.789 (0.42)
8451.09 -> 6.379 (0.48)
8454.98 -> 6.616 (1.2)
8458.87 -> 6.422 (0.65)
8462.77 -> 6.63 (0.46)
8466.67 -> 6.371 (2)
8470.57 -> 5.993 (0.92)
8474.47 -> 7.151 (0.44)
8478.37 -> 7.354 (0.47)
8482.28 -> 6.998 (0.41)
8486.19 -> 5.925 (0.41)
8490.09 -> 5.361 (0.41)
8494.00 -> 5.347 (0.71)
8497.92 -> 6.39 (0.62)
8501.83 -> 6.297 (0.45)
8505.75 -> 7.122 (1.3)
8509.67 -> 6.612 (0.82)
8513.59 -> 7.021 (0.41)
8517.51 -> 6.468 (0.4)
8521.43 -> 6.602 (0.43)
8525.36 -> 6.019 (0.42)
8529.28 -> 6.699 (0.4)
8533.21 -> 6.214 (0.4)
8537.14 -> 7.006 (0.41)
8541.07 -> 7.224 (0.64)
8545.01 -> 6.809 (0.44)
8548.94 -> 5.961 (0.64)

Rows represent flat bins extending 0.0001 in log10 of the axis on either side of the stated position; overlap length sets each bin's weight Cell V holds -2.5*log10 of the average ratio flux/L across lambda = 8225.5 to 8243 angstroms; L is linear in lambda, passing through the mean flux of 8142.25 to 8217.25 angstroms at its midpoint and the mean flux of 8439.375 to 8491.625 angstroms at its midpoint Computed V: 0.16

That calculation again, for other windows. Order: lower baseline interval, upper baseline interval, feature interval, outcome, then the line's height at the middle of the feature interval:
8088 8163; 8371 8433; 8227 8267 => 0.142 mag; 6.96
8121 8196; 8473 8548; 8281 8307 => 0.057 mag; 6.76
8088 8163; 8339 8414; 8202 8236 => 0.164 mag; 6.94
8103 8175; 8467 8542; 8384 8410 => -0.107 mag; 6.63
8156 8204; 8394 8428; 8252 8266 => 0.074 mag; 6.94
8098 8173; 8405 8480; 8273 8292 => 0.105 mag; 6.8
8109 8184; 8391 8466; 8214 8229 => 0.125 mag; 6.93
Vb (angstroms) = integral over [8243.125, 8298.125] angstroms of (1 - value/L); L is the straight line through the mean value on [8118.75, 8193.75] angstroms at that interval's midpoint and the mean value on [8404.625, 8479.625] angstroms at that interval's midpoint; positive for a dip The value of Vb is 3.7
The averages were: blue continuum 6.88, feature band 6.36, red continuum 6.71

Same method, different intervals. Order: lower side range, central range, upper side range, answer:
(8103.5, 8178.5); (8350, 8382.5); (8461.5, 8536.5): -2.5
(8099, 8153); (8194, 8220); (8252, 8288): 0.8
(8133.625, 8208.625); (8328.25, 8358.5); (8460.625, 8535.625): 1.1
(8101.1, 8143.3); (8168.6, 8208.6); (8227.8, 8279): -0.3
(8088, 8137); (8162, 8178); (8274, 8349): -0.5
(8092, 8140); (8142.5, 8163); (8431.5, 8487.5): -1.1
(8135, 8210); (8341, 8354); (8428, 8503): 1.0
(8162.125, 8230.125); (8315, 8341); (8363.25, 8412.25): 1.0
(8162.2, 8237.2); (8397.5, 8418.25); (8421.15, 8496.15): -3.6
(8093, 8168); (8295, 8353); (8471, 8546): -0.1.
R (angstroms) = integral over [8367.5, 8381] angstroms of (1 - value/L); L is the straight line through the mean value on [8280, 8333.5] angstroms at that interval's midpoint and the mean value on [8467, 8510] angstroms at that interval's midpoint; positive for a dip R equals -2.02 angstroms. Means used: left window 6.63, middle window 7.52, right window 6.4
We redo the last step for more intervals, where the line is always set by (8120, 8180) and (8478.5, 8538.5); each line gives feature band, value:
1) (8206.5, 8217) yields 1.09 angstroms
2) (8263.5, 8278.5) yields 0.85 angstroms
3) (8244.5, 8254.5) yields 0.44 angstroms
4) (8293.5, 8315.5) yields -0.50 angstroms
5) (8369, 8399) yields -2.06 angstroms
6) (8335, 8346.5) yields 0.09 angstroms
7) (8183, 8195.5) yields 0.44 angstroms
